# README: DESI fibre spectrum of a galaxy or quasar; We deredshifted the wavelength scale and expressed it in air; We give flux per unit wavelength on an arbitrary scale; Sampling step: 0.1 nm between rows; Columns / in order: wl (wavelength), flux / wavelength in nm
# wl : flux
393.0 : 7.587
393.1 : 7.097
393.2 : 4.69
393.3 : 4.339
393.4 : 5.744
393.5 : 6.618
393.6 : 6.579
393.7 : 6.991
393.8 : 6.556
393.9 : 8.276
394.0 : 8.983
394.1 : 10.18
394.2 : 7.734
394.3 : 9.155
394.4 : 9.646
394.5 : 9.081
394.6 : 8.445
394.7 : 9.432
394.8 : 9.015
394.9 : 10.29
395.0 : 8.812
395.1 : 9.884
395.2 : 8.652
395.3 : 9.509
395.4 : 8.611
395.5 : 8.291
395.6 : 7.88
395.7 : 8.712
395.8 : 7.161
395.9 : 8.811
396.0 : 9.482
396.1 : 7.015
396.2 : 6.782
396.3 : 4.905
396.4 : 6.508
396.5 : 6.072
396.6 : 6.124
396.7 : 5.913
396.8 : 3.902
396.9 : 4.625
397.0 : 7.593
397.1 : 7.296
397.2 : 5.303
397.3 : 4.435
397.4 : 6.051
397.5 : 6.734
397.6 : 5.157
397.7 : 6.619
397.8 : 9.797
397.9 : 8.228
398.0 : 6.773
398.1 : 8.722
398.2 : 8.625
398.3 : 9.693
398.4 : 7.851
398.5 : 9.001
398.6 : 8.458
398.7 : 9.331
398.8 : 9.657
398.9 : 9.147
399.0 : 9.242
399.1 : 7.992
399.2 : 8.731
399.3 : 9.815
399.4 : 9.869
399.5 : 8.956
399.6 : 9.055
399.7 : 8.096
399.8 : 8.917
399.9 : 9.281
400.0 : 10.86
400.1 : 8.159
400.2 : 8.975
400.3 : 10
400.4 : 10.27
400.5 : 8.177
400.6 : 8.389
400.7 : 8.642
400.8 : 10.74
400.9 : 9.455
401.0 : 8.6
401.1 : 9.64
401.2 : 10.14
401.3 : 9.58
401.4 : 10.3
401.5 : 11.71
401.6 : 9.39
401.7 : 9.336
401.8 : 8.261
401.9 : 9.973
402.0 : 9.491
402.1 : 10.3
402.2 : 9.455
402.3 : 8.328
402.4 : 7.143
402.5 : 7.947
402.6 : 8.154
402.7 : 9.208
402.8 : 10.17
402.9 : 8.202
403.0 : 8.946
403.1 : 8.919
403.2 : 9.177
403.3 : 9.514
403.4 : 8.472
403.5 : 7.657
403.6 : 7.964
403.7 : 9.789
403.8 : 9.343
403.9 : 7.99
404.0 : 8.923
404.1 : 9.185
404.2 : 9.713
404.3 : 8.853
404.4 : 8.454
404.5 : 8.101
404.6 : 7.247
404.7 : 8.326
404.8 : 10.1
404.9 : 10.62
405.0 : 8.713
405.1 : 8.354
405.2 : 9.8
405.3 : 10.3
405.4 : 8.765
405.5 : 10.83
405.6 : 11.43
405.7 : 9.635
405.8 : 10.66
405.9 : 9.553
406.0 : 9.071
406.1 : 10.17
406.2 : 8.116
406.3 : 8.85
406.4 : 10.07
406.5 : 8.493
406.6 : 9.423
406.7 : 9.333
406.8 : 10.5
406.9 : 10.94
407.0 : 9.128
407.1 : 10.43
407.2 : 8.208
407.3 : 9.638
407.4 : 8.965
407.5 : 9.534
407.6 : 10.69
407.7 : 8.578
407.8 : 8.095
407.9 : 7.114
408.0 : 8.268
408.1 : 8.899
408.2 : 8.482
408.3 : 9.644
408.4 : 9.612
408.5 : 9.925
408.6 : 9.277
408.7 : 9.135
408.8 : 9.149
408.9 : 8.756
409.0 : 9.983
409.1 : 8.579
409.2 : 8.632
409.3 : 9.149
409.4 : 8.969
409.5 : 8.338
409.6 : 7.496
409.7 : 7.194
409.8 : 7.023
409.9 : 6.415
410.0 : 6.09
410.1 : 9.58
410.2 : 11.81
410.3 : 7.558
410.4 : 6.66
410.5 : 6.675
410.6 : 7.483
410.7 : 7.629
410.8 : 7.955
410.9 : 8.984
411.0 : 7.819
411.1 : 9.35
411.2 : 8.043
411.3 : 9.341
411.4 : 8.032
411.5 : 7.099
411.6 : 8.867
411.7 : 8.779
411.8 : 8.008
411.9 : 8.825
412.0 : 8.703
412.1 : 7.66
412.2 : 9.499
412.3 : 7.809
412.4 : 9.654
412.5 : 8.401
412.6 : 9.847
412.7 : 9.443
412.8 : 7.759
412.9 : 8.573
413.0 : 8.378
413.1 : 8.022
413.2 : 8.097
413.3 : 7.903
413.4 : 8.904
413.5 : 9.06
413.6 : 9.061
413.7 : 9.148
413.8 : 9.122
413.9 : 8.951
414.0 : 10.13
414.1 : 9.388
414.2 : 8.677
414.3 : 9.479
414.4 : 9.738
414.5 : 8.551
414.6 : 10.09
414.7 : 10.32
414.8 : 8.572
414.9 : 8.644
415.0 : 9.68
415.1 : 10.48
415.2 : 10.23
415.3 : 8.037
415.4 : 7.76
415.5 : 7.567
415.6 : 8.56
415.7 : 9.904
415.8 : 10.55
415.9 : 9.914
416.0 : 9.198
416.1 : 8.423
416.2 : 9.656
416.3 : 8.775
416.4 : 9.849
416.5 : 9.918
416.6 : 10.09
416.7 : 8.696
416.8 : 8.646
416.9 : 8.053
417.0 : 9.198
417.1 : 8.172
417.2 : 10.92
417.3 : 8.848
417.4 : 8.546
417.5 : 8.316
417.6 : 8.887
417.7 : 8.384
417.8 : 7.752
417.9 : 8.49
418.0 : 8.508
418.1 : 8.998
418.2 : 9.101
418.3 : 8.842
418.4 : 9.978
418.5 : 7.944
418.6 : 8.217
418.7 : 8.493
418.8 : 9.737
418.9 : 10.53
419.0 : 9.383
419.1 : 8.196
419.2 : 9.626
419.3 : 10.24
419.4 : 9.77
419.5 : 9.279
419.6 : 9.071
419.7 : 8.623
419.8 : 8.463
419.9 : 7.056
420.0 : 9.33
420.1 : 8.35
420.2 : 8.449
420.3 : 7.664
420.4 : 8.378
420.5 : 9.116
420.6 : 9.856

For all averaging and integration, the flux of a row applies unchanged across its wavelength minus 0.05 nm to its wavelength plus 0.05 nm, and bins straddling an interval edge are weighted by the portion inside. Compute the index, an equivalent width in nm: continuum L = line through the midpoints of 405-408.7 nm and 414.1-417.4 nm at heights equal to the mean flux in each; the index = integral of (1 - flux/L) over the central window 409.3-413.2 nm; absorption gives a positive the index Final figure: 0.436 nm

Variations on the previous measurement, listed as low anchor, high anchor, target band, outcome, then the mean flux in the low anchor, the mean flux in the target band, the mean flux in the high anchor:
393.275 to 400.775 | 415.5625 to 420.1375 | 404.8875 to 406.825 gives -0.26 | 8.06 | 9.6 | 9.04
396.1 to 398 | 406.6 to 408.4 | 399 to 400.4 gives -0.43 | 6.26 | 9.18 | 9.22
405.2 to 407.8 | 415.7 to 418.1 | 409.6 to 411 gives 0.25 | 9.63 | 7.77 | 9.05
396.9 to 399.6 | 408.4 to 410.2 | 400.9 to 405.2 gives -0.42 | 8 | 9.05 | 8.58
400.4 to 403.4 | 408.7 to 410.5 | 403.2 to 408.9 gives -0.32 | 9.22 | 9.21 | 8.29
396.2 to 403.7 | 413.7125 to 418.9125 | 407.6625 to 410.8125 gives 0.15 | 8.41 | 8.38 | 9.1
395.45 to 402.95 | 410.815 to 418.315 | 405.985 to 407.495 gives -0.14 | 8.34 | 9.43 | 8.9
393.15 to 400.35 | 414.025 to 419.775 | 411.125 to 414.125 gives 0.06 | 7.94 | 8.68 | 9.12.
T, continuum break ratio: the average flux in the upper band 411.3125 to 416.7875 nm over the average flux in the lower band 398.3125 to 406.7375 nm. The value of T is 1.0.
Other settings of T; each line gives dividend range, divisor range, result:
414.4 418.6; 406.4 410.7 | 1.03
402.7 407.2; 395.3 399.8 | 1.20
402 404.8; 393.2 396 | 1.06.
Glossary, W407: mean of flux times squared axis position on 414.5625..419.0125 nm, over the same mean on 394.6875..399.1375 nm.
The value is 1.3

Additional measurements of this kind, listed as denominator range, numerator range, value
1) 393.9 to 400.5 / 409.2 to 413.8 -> 1.09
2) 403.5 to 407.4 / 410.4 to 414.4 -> 0.95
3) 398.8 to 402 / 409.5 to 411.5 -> 0.89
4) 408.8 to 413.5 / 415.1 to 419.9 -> 1.11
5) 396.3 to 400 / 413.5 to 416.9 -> 1.30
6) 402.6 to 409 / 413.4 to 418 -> 1.04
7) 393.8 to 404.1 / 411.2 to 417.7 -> 1.13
